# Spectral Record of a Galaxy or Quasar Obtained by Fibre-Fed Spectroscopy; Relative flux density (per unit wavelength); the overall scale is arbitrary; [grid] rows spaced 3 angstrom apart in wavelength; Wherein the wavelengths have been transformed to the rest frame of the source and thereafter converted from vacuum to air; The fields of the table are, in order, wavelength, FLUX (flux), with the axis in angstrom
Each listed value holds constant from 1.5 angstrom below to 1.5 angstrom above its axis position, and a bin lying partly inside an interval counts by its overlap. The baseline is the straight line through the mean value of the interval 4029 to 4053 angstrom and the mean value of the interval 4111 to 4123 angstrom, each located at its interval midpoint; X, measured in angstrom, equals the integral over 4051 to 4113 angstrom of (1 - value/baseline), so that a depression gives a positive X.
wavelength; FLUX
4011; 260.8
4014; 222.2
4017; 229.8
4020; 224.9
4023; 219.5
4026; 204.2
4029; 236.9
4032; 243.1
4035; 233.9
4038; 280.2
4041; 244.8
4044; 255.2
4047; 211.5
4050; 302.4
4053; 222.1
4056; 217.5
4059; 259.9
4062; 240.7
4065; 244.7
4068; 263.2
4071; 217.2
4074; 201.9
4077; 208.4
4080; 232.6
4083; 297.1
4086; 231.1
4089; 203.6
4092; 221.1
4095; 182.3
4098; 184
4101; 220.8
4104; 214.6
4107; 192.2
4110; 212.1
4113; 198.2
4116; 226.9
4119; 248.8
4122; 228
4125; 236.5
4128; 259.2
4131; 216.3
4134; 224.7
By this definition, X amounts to 3.5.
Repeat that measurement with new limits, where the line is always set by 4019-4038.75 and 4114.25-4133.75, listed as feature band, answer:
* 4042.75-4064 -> -0.95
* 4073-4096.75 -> 1.20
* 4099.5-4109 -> 1.02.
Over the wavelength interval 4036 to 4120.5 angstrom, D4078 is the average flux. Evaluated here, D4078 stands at 230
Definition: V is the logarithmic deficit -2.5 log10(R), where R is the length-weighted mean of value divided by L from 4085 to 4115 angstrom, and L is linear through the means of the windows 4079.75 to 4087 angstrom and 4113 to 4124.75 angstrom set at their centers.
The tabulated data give 0.19 mag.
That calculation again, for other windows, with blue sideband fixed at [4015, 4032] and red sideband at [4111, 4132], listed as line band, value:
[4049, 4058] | -0.085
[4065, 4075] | -0.018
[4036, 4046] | -0.138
